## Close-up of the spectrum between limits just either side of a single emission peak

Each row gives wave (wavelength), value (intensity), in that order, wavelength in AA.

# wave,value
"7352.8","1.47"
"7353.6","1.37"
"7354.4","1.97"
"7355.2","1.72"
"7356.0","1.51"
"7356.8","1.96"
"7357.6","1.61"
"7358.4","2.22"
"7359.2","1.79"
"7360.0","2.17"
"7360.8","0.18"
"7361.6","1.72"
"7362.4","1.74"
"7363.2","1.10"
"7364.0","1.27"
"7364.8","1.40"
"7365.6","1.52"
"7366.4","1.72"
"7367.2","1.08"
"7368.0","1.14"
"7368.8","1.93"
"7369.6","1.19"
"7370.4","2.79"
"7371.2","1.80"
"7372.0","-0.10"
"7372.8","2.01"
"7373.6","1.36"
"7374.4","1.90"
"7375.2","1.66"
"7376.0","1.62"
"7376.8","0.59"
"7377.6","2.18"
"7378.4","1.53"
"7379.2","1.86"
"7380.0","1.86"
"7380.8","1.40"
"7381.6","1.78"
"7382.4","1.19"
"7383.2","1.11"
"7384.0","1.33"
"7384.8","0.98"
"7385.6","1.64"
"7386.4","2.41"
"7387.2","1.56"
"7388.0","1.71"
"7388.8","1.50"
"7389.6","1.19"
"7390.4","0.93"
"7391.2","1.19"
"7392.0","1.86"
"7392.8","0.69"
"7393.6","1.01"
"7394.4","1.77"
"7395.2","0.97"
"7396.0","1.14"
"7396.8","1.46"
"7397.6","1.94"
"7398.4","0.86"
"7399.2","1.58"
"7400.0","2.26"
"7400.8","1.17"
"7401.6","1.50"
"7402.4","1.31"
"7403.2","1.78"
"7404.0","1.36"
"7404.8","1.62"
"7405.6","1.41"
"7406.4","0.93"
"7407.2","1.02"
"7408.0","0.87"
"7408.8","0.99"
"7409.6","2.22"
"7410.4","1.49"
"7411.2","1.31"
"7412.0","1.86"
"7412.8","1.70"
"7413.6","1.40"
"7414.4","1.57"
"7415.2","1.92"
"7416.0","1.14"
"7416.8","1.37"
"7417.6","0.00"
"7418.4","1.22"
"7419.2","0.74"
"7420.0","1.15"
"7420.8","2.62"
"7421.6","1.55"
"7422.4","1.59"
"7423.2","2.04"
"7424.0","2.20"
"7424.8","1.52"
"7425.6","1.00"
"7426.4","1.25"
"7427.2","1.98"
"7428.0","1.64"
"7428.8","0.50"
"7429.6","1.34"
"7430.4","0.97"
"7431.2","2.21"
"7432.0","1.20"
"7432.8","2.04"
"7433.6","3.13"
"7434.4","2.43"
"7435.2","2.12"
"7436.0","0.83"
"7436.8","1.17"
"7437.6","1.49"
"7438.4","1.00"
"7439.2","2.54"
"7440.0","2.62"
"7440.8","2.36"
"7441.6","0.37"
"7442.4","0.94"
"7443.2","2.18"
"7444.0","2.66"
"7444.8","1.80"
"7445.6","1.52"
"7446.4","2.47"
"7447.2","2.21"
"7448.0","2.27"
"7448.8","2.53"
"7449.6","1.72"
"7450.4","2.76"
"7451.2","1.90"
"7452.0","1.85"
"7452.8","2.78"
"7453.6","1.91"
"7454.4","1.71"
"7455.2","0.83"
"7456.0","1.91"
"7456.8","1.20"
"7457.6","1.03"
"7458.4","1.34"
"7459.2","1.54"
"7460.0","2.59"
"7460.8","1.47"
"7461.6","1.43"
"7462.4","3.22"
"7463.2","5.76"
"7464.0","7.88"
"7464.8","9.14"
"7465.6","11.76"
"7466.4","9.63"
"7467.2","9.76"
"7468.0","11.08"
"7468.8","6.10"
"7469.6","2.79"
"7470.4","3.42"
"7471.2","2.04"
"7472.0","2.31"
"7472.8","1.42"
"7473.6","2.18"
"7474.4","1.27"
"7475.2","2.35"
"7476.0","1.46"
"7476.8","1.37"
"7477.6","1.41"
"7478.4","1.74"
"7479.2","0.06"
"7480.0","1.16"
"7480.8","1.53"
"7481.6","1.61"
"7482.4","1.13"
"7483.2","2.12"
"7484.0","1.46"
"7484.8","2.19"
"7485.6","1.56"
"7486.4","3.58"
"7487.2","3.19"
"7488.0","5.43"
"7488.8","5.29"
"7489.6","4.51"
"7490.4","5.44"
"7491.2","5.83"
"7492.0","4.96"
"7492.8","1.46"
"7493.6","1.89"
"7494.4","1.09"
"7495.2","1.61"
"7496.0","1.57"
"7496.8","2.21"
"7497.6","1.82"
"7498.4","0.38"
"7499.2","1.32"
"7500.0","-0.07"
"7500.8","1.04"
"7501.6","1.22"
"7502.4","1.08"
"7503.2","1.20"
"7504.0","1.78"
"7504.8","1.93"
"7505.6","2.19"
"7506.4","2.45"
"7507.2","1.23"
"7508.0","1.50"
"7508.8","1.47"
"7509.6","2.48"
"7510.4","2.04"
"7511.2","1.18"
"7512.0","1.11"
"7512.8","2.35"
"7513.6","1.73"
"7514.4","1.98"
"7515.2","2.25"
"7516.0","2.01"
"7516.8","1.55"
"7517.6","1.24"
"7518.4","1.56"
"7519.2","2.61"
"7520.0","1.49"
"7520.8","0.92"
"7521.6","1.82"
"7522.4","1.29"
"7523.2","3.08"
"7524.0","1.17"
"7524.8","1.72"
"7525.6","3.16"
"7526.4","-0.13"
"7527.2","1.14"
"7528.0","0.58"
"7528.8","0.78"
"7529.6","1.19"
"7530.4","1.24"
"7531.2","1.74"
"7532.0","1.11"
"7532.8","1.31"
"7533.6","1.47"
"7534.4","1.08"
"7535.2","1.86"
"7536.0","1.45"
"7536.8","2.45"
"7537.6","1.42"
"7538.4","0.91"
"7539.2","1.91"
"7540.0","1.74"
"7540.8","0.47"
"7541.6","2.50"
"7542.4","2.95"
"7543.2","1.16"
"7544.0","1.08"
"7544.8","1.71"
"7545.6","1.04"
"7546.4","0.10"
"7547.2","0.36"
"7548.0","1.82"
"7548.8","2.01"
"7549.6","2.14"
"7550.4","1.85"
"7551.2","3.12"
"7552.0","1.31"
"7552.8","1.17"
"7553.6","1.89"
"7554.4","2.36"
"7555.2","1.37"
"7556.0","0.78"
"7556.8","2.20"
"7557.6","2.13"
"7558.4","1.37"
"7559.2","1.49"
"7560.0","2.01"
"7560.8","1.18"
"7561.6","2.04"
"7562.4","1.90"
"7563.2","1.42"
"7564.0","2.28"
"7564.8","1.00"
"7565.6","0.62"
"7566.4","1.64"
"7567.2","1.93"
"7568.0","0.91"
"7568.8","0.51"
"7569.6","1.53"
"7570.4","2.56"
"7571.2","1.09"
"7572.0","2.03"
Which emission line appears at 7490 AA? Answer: [N II] 6583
